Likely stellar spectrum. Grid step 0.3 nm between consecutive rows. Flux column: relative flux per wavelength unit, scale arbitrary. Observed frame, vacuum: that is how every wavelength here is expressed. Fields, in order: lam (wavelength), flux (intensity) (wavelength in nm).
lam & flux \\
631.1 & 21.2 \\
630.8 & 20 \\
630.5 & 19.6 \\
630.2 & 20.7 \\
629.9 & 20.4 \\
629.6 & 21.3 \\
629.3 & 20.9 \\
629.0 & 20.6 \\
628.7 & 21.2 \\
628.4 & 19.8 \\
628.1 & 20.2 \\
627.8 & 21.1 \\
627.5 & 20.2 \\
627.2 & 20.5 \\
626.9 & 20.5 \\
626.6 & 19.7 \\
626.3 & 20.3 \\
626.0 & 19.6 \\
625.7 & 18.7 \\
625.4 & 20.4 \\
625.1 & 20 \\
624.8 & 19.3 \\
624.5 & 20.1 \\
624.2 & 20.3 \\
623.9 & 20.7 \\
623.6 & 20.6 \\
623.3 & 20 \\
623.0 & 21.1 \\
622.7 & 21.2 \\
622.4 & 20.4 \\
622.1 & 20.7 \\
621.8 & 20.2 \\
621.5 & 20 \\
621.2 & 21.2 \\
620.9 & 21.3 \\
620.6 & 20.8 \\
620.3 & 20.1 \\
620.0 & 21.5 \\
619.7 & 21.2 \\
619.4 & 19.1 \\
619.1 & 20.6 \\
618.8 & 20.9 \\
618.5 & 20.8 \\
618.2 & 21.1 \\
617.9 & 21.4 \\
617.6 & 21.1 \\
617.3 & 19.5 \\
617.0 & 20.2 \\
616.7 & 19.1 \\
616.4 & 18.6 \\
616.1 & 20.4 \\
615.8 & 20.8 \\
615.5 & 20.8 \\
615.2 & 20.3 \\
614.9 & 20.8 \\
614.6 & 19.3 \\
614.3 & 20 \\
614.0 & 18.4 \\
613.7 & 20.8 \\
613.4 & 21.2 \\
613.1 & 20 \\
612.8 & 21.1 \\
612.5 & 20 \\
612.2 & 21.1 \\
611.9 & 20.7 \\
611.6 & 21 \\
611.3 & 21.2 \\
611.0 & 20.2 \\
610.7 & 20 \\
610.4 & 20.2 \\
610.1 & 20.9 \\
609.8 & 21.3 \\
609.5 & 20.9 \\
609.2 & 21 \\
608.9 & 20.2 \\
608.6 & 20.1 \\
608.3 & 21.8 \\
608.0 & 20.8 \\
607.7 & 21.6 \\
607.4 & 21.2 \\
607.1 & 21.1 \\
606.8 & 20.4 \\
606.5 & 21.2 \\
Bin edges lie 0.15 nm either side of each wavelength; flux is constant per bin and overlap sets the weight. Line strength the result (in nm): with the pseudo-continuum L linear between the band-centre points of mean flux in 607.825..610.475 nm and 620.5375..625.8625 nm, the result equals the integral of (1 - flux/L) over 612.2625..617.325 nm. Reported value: 0.132 nm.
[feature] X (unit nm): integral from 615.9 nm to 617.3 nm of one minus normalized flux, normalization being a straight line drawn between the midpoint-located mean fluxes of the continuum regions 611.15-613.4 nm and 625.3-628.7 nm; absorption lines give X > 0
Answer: 0.066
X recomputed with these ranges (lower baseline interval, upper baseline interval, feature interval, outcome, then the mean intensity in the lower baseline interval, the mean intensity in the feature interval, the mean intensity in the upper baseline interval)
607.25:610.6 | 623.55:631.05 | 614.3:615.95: 0.026 nm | 20.9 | 20.4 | 20.3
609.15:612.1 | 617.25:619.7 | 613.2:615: 0.055 nm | 20.7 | 20.1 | 20.6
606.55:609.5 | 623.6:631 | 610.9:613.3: 0.011 nm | 20.9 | 20.7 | 20.3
